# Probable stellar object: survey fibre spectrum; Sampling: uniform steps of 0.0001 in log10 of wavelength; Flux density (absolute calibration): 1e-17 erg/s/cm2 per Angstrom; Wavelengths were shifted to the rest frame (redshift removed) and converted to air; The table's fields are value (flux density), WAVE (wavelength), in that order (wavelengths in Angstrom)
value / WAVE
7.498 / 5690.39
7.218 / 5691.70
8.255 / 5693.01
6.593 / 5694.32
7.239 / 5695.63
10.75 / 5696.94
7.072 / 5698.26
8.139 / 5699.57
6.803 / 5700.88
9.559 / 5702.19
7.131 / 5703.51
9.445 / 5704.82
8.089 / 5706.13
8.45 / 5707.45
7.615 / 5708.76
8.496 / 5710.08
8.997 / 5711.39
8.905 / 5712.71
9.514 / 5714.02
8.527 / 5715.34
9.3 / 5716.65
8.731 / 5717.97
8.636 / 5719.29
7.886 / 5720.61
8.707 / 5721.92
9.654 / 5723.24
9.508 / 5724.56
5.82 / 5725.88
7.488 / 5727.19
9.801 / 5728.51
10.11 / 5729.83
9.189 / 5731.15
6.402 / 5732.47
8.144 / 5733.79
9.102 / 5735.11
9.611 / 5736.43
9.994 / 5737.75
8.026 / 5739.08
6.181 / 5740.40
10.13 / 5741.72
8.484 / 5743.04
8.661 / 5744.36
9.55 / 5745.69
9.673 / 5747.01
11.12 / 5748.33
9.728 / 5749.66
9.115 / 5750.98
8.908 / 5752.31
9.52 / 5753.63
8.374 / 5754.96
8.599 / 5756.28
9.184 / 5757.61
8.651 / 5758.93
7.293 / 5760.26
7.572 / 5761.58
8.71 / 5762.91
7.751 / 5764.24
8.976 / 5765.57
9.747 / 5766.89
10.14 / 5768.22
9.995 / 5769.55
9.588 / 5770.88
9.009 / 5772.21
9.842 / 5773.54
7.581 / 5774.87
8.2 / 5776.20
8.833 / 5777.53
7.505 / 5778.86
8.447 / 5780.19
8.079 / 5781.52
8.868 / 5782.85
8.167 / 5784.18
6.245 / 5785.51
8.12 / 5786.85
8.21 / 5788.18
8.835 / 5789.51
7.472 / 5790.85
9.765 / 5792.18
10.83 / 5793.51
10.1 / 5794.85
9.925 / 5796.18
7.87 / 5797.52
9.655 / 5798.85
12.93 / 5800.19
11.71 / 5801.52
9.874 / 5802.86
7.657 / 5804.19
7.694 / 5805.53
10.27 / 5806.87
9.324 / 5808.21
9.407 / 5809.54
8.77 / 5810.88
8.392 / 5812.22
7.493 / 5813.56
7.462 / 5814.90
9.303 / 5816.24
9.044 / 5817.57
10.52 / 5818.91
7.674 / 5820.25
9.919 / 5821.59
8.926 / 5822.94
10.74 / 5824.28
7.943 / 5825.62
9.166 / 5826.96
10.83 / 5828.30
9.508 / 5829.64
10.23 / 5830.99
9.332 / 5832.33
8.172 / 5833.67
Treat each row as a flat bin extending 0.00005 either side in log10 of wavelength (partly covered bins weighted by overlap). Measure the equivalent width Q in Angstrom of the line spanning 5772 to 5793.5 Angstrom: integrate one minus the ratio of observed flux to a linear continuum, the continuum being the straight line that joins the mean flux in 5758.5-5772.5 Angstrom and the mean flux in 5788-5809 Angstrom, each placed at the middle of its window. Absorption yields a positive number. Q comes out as 1.9 Angstrom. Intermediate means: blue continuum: 8.85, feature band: 8.39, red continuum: 9.54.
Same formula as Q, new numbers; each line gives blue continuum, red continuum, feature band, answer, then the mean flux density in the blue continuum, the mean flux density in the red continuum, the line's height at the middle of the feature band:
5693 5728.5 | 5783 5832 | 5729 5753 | -1.1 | 8.37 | 9.16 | 8.62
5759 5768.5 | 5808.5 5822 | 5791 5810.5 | -2.2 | 8.54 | 8.8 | 8.73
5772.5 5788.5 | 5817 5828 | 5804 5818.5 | 0.5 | 8.19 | 9.29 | 9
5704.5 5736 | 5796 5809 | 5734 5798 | 2.5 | 8.6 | 9.68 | 9.2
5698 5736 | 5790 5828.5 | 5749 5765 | 0.4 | 8.48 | 9.31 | 8.84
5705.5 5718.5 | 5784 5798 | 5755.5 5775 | -0.4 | 8.66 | 8.71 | 8.69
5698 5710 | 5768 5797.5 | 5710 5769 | -3.0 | 8.09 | 8.76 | 8.39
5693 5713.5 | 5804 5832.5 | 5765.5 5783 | -0.3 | 8.23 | 9.09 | 8.76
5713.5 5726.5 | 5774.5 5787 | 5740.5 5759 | -1.9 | 8.62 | 8.01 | 8.32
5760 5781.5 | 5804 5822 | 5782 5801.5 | -0.9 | 8.71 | 8.79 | 8.75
